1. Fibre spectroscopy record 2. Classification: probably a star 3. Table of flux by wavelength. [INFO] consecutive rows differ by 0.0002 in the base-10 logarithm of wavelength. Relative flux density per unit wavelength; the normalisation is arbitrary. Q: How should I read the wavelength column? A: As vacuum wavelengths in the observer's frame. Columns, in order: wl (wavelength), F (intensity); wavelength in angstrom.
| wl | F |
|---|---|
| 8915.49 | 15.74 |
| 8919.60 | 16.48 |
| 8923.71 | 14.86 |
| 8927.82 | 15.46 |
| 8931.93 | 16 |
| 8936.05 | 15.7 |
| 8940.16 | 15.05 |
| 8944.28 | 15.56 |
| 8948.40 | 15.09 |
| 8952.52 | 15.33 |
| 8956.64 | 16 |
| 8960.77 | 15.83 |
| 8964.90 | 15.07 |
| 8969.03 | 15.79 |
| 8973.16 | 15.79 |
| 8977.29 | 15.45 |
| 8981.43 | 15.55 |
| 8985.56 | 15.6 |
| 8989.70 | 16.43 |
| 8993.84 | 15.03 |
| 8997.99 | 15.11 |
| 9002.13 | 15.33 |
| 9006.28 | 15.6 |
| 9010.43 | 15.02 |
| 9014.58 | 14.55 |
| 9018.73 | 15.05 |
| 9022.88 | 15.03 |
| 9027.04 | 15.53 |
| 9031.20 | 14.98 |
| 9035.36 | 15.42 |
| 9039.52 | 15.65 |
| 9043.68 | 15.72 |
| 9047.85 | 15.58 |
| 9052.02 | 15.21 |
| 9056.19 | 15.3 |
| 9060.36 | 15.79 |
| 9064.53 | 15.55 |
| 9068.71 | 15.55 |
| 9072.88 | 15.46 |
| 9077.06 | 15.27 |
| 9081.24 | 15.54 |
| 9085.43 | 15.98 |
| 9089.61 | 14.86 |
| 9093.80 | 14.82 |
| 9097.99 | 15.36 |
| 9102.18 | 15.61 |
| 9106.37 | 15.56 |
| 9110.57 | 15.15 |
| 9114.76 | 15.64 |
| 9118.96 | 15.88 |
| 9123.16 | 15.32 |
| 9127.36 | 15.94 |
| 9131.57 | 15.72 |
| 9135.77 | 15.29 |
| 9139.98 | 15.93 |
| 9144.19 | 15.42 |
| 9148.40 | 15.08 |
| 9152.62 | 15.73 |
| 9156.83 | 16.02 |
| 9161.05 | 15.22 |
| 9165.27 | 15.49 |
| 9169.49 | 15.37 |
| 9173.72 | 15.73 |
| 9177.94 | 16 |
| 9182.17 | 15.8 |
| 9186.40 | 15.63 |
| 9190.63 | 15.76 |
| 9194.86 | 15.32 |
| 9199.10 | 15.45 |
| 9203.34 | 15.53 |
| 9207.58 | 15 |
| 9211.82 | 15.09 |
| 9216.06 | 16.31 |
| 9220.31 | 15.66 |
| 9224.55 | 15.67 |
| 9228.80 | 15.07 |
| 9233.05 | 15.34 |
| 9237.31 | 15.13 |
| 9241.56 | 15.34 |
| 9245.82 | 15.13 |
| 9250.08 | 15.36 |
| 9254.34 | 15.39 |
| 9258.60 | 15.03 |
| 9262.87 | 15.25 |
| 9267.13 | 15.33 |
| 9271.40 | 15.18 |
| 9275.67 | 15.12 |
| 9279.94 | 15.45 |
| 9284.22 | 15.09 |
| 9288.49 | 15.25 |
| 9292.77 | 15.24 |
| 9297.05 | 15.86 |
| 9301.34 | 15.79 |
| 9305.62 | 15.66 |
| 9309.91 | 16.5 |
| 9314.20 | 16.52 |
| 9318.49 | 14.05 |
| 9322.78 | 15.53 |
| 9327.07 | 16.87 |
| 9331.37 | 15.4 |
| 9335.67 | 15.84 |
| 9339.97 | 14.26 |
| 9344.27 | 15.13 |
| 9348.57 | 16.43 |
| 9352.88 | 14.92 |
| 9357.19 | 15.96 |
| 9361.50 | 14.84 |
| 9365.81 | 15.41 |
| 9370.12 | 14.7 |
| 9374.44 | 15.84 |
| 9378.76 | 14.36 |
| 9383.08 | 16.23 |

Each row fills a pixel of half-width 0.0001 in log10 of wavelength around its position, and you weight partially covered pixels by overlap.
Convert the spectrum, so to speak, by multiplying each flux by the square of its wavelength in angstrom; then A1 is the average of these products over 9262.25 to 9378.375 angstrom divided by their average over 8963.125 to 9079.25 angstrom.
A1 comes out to 1.1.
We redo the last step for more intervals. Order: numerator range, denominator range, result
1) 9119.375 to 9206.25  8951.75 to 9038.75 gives 1.05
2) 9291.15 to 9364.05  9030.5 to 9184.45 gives 1.05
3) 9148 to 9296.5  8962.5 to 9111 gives 1.04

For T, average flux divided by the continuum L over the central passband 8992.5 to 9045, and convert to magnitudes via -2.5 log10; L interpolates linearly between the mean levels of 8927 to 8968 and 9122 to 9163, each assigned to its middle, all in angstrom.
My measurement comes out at 0.02 mag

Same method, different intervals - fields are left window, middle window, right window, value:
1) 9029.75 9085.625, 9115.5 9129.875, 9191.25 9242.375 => -0.02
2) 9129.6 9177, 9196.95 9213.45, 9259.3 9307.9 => 0.02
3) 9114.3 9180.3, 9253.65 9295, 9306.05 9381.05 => 0.02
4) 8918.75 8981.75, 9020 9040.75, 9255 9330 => 0.02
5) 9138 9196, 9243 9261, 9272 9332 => 0.03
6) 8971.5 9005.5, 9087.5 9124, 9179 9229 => 0.01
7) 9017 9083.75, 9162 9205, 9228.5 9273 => -0.02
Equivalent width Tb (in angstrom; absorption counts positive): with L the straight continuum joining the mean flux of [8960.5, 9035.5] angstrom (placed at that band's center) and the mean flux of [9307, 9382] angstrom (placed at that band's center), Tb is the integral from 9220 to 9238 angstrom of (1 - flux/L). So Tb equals 0.1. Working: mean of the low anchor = 15.4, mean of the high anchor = 15.5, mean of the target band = 15.4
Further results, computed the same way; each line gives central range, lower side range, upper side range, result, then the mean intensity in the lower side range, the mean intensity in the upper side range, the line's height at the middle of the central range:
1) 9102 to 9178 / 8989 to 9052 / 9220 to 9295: -1.4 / 15.3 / 15.3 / 15.3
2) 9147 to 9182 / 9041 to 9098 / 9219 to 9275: -0.6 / 15.4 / 15.3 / 15.4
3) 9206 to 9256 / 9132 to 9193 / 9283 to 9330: 0.8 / 15.6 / 15.7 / 15.6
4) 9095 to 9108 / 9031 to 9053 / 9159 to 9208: 0.0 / 15.5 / 15.5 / 15.5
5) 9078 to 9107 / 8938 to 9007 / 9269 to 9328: 0.3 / 15.5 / 15.6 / 15.5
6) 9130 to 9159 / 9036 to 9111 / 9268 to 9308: -0.3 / 15.4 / 15.4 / 15.4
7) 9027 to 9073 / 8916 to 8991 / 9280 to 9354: 0.3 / 15.6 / 15.6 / 15.6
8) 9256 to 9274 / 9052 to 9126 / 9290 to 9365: 0.4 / 15.4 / 15.6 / 15.5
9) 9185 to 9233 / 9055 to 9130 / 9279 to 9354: 0.1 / 15.5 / 15.6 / 15.5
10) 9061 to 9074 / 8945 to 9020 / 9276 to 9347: -0.1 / 15.4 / 15.5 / 15.5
